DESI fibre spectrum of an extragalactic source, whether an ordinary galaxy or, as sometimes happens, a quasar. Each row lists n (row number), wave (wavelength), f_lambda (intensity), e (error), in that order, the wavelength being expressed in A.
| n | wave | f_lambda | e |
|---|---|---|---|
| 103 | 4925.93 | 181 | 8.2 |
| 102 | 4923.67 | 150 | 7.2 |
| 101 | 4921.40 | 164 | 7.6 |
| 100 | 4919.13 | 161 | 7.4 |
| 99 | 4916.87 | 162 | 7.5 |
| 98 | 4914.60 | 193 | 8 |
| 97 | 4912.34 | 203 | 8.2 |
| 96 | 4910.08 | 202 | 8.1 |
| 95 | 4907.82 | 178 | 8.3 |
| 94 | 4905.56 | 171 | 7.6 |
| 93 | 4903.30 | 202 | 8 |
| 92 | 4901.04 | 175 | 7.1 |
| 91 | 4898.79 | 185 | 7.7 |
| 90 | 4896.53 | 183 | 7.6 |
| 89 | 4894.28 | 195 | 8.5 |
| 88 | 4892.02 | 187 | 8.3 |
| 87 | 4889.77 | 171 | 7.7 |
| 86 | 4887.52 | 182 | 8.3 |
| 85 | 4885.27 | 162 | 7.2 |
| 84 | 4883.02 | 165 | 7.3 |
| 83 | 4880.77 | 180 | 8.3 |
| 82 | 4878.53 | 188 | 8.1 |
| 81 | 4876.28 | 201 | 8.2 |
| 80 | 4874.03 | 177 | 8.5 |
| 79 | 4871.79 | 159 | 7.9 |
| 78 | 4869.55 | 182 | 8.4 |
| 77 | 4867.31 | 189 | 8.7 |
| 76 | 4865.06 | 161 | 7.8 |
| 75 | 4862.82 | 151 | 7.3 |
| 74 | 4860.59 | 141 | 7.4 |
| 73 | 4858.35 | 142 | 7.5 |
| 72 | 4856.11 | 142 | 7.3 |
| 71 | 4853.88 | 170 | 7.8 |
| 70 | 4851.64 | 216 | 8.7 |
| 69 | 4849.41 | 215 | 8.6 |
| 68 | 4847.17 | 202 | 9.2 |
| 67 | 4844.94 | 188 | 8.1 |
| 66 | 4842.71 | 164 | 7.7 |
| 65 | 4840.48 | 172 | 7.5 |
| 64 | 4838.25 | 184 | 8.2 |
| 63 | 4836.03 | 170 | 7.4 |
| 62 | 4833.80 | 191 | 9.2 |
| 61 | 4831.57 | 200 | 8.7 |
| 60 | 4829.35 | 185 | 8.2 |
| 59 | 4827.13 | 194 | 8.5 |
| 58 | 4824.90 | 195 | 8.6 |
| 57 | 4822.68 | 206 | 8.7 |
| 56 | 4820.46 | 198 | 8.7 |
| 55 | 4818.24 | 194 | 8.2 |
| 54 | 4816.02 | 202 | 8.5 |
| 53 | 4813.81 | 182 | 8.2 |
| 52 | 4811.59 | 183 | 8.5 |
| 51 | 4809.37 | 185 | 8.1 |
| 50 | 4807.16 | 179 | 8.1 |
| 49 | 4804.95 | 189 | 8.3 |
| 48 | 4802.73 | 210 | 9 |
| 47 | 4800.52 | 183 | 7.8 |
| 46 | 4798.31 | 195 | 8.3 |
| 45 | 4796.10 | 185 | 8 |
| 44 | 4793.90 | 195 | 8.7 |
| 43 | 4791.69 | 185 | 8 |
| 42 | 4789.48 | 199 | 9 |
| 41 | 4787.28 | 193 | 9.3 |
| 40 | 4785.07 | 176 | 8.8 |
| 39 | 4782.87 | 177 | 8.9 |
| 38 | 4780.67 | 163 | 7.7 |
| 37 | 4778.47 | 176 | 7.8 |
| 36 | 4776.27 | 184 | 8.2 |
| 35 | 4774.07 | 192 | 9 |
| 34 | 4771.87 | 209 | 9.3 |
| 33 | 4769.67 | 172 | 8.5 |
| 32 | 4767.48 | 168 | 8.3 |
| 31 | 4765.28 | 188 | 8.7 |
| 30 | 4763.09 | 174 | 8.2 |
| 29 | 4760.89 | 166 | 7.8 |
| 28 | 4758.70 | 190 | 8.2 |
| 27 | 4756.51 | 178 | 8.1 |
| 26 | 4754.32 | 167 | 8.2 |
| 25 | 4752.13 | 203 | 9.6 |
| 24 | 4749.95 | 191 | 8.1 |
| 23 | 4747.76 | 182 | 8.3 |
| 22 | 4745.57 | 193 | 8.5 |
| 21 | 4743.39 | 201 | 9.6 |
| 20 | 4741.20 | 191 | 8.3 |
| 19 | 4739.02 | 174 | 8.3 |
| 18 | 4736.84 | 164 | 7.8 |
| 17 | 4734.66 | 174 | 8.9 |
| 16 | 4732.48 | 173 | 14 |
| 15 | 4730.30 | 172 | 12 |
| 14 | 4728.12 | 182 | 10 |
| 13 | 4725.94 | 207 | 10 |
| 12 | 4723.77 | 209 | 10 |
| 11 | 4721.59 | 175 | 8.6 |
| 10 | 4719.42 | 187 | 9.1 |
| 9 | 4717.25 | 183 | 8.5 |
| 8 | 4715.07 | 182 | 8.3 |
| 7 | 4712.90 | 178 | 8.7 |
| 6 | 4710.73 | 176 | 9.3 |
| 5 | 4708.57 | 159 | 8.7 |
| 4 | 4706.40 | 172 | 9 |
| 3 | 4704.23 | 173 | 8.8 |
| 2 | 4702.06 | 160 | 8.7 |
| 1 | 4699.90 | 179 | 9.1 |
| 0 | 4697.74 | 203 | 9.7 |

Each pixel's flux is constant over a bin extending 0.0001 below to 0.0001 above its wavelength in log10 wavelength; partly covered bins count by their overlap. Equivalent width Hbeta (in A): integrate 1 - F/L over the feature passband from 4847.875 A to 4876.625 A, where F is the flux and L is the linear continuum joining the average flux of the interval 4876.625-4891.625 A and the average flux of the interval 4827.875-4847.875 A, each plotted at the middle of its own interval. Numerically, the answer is 1.23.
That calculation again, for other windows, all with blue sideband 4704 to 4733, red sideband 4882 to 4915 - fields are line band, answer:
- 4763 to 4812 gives -1.0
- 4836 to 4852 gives -0.5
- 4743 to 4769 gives -0.2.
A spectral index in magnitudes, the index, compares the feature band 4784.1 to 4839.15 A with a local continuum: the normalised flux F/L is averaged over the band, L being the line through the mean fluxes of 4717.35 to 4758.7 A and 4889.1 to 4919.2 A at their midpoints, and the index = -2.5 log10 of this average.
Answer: -0.03 mag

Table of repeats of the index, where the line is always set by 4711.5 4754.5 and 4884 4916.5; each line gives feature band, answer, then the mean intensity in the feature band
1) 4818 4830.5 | -0.06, 195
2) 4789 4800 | -0.04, 191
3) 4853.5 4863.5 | 0.24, 148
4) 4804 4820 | -0.02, 188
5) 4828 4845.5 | 0.02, 182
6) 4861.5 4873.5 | 0.10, 168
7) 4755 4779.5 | 0.02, 181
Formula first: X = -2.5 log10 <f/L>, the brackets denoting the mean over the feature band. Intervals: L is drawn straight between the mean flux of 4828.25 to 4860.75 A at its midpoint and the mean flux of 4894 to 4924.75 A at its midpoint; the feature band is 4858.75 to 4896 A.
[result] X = 0.04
